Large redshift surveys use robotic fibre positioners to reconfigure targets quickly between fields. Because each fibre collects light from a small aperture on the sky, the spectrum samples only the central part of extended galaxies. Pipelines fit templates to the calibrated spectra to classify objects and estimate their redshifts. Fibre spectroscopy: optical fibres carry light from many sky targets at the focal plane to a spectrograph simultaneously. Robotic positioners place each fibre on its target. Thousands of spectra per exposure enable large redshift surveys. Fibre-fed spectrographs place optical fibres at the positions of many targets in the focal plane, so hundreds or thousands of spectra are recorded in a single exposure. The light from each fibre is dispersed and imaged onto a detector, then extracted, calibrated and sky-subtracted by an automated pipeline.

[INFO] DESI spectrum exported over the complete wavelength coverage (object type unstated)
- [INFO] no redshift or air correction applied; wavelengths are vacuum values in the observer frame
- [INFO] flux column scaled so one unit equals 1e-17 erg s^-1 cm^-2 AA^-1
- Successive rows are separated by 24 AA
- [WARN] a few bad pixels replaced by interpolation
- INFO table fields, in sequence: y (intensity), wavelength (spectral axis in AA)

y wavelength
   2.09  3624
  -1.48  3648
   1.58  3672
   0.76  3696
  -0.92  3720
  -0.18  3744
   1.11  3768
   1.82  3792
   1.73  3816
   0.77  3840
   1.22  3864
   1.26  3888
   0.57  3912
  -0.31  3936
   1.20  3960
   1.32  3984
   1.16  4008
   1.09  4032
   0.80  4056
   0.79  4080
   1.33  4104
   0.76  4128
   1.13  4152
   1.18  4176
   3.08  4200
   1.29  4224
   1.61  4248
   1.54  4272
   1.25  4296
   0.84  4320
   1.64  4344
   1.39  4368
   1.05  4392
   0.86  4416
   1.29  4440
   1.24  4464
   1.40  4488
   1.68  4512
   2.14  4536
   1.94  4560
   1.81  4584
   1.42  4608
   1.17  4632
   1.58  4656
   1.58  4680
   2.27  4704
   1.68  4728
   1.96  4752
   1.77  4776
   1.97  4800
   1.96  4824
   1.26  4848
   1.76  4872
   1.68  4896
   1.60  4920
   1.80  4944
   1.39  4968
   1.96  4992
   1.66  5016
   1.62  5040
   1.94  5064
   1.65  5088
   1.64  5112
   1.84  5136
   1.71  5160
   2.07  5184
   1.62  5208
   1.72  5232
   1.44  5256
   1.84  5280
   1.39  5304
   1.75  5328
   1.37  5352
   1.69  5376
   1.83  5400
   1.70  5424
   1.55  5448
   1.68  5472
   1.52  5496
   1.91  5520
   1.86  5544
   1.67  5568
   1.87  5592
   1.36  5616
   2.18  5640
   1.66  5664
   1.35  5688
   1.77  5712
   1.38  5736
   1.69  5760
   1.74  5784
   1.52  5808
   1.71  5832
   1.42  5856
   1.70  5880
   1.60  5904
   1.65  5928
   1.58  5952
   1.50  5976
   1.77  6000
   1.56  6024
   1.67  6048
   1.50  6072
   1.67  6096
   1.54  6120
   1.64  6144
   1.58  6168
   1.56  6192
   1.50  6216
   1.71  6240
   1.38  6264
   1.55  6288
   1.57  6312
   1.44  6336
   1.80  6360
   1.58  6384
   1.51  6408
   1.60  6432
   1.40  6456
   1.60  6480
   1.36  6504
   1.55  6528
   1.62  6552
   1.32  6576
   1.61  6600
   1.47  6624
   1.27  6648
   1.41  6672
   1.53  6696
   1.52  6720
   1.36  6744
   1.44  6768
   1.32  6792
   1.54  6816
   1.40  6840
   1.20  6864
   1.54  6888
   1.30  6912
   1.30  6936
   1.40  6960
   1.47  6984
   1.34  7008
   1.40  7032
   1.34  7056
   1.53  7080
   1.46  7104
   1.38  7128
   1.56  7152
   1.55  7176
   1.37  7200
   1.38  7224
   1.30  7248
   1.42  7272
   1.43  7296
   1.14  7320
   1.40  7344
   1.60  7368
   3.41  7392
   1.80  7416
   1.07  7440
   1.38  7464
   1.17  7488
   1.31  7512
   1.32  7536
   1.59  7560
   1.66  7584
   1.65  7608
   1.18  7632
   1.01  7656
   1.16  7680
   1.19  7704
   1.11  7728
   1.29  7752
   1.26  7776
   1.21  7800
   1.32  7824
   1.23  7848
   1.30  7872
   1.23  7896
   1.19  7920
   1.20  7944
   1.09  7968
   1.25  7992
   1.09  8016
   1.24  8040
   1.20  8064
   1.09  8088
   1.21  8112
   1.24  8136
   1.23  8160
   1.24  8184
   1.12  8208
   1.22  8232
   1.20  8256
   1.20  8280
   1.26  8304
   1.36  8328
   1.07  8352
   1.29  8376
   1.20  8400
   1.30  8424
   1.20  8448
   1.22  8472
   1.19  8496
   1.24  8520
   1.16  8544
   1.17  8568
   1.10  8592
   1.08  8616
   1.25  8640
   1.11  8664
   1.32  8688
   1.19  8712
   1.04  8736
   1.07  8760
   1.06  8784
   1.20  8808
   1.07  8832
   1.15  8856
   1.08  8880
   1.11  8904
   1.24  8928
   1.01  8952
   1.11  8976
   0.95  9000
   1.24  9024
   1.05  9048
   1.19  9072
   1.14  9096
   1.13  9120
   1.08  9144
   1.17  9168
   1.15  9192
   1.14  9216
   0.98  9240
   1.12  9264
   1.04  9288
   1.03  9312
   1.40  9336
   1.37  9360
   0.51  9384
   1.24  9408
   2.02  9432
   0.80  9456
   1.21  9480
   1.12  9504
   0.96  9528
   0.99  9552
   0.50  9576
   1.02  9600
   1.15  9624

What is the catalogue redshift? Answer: 0.125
